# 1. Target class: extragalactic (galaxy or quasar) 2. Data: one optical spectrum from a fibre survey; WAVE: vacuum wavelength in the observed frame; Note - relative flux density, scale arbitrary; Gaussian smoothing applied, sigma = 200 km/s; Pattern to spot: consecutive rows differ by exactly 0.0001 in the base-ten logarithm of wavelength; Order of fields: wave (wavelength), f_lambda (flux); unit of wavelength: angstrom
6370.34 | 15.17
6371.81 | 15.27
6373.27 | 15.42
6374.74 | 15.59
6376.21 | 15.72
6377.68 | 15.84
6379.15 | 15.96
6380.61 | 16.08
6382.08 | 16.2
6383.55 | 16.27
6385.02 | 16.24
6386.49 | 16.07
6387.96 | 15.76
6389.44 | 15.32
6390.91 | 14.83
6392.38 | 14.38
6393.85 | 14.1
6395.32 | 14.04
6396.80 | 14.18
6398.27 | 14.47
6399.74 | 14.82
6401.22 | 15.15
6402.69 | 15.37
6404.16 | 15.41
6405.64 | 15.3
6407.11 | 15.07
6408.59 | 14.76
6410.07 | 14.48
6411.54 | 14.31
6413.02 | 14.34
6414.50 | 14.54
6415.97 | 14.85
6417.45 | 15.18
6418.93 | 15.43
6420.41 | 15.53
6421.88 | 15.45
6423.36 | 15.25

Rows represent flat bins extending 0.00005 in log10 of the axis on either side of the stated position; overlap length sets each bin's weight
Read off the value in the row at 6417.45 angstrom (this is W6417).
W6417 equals 15.18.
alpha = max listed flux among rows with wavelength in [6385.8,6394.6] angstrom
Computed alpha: 16.07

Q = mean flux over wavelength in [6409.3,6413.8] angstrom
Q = 14.4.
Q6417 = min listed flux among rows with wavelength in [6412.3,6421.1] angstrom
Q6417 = 14.34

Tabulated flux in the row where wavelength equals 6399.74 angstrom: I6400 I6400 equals 14.82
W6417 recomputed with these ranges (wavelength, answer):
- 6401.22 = 15.15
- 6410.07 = 14.48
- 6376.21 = 15.72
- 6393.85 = 14.1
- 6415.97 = 14.85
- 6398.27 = 14.47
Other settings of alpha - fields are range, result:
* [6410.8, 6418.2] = 15.18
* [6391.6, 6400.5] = 14.82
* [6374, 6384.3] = 16.27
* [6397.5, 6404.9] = 15.41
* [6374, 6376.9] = 15.72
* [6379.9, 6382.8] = 16.2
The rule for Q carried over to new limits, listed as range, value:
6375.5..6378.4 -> 15.8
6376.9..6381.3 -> 16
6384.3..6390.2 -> 15.8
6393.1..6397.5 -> 14.1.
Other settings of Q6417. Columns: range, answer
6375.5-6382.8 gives 15.72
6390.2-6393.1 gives 14.38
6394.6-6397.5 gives 14.04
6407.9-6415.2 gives 14.31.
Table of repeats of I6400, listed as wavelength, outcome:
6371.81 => 15.27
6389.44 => 15.32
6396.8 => 14.18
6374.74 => 15.59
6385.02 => 16.24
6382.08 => 16.2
